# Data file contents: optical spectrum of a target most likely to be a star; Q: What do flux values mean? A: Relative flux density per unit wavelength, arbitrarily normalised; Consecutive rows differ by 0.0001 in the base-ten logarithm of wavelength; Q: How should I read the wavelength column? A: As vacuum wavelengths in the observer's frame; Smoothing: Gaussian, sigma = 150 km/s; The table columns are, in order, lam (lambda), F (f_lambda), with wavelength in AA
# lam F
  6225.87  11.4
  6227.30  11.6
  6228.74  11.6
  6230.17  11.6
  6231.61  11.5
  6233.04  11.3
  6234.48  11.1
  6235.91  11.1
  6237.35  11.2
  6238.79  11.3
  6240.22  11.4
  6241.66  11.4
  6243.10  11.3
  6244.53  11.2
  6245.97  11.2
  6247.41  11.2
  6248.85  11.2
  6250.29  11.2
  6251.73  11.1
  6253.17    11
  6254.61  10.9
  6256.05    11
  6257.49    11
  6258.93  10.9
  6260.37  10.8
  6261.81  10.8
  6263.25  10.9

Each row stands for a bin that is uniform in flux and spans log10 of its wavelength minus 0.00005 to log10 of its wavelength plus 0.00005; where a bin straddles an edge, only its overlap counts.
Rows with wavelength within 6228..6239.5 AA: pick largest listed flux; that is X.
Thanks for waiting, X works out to 11.6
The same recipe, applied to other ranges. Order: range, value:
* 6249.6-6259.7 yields 11.2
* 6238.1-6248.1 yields 11.4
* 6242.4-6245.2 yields 11.3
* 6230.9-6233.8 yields 11.5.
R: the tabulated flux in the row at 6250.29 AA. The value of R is 11.2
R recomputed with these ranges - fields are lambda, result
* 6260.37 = 10.8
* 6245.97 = 11.2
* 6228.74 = 11.6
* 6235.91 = 11.1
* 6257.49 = 11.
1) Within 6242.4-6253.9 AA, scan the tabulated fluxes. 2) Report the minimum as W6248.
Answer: 11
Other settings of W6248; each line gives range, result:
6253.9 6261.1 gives 10.8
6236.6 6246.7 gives 11.2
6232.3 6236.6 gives 11.1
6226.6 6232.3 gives 11.5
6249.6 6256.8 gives 10.9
